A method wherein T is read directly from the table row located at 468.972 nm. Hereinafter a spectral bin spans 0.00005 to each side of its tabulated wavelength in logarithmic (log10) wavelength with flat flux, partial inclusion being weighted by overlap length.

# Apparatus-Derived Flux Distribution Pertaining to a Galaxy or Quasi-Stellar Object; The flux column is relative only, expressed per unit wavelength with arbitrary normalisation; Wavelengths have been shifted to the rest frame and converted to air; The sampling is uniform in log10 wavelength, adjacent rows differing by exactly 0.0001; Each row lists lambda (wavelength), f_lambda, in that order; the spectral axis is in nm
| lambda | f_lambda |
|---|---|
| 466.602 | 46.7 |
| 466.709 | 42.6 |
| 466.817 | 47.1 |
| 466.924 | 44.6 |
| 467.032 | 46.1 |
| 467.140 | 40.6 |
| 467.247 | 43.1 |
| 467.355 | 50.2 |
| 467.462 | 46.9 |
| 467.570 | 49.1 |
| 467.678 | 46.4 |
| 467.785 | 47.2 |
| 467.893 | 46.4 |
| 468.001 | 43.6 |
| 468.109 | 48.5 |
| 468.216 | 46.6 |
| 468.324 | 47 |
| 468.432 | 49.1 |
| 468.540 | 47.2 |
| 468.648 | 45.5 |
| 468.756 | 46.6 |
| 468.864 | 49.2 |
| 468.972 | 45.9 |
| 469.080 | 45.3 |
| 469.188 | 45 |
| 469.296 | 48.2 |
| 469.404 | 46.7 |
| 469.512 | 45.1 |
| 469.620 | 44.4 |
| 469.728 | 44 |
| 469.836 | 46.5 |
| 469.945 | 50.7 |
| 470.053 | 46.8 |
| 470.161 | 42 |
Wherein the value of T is 45.9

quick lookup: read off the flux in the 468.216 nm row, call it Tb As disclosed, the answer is 46.6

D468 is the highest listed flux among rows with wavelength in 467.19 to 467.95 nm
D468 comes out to 50.2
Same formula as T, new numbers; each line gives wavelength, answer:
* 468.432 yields 49.1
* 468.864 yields 49.2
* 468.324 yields 47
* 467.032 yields 46.1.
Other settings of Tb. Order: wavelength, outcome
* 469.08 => 45.3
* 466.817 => 47.1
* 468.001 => 43.6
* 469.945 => 50.7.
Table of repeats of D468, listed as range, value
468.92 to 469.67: 48.2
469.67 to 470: 50.7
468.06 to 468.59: 49.1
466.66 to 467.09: 47.1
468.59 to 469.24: 49.2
